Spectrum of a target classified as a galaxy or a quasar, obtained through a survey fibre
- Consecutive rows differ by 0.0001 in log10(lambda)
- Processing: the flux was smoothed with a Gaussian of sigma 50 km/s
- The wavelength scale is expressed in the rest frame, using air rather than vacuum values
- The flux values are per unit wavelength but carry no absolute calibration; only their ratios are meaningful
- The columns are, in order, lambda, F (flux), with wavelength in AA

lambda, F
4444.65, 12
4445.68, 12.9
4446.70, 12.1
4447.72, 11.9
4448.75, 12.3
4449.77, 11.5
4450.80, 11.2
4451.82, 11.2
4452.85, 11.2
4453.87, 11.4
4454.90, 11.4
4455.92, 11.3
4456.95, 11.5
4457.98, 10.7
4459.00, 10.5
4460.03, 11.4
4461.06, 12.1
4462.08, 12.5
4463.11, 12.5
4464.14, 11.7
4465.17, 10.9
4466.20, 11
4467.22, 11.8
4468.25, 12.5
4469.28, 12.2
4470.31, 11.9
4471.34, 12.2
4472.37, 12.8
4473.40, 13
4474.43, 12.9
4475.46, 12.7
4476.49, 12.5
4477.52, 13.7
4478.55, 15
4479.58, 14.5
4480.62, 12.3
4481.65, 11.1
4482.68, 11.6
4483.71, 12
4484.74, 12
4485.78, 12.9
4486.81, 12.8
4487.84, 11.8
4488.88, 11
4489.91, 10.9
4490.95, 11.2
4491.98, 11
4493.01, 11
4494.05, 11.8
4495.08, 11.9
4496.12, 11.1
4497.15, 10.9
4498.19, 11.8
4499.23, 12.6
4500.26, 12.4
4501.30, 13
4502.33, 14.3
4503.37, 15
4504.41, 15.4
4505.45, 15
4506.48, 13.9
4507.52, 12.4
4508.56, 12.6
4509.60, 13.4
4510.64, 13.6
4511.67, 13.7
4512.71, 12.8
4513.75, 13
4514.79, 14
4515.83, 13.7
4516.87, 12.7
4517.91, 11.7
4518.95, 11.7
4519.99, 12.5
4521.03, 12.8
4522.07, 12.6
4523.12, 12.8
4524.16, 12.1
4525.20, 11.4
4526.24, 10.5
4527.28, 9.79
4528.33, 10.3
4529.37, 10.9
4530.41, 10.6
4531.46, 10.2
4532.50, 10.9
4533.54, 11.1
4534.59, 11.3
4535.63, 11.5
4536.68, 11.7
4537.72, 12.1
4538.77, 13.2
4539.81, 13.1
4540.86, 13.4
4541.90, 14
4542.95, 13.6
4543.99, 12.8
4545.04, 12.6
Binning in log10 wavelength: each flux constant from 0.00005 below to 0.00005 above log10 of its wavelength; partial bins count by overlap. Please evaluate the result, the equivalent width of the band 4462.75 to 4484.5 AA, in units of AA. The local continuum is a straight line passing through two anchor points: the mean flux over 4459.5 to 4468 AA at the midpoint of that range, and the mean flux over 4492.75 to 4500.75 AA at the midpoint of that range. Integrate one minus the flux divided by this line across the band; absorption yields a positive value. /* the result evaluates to -1.2 AA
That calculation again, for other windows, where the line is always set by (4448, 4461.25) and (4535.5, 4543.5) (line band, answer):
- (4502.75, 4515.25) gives -1.42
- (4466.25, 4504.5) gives -1.49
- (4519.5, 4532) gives 1.25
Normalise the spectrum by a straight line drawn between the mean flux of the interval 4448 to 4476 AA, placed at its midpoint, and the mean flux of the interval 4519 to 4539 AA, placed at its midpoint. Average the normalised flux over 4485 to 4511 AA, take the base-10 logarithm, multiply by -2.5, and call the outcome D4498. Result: -0.08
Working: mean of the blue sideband 11.8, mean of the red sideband 11.5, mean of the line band 12.5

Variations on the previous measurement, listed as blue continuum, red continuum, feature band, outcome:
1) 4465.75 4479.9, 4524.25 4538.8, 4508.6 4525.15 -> -0.12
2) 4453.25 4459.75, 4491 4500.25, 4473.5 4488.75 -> -0.11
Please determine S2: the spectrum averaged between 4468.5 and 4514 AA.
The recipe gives 12.6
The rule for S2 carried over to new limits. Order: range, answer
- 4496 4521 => 13.1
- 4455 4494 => 12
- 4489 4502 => 11.7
